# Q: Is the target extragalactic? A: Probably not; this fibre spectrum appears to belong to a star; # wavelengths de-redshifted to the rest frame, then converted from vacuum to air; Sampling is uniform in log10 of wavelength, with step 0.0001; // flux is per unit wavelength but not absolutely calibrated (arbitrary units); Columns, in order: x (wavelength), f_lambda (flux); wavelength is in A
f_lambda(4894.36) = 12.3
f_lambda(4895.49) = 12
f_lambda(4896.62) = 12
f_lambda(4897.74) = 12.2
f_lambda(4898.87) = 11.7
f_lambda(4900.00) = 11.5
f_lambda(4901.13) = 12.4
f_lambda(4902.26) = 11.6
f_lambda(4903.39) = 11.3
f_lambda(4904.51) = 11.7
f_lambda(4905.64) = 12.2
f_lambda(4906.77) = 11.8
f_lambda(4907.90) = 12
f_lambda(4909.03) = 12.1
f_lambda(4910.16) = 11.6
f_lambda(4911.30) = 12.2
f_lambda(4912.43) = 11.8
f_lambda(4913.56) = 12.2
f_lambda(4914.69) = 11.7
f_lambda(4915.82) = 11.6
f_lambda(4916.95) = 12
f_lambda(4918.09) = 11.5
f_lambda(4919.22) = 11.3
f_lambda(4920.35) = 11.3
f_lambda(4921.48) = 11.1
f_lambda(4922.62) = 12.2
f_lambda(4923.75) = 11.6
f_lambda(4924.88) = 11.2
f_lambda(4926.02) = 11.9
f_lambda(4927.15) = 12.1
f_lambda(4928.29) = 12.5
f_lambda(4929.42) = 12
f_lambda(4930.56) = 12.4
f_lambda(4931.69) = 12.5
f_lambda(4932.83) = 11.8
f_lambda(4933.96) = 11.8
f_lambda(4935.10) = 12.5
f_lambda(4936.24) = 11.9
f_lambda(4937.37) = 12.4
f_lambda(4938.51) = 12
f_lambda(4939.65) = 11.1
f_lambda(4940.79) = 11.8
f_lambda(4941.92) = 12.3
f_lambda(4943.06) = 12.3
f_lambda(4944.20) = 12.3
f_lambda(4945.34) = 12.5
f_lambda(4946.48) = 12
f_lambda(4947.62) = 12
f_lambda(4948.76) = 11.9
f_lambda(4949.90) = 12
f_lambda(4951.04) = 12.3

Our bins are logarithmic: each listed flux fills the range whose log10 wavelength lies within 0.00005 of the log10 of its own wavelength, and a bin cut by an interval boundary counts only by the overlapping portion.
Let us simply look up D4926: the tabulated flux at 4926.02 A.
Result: 11.9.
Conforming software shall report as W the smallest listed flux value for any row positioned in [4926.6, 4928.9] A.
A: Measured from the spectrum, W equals 12.1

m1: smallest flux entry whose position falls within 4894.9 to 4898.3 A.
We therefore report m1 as 12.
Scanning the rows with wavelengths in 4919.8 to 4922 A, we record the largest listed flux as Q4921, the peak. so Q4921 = 11.3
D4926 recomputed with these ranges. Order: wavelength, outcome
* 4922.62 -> 12.2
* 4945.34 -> 12.5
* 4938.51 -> 12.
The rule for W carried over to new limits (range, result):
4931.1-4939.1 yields 11.8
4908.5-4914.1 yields 11.6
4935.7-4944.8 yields 11.1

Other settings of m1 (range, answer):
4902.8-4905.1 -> 11.3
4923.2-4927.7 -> 11.2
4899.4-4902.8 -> 11.5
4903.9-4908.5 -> 11.7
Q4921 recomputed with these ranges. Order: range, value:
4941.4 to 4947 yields 12.5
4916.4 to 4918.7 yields 12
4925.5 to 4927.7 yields 12.1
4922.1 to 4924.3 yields 12.2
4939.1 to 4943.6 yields 12.3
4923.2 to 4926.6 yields 11.9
